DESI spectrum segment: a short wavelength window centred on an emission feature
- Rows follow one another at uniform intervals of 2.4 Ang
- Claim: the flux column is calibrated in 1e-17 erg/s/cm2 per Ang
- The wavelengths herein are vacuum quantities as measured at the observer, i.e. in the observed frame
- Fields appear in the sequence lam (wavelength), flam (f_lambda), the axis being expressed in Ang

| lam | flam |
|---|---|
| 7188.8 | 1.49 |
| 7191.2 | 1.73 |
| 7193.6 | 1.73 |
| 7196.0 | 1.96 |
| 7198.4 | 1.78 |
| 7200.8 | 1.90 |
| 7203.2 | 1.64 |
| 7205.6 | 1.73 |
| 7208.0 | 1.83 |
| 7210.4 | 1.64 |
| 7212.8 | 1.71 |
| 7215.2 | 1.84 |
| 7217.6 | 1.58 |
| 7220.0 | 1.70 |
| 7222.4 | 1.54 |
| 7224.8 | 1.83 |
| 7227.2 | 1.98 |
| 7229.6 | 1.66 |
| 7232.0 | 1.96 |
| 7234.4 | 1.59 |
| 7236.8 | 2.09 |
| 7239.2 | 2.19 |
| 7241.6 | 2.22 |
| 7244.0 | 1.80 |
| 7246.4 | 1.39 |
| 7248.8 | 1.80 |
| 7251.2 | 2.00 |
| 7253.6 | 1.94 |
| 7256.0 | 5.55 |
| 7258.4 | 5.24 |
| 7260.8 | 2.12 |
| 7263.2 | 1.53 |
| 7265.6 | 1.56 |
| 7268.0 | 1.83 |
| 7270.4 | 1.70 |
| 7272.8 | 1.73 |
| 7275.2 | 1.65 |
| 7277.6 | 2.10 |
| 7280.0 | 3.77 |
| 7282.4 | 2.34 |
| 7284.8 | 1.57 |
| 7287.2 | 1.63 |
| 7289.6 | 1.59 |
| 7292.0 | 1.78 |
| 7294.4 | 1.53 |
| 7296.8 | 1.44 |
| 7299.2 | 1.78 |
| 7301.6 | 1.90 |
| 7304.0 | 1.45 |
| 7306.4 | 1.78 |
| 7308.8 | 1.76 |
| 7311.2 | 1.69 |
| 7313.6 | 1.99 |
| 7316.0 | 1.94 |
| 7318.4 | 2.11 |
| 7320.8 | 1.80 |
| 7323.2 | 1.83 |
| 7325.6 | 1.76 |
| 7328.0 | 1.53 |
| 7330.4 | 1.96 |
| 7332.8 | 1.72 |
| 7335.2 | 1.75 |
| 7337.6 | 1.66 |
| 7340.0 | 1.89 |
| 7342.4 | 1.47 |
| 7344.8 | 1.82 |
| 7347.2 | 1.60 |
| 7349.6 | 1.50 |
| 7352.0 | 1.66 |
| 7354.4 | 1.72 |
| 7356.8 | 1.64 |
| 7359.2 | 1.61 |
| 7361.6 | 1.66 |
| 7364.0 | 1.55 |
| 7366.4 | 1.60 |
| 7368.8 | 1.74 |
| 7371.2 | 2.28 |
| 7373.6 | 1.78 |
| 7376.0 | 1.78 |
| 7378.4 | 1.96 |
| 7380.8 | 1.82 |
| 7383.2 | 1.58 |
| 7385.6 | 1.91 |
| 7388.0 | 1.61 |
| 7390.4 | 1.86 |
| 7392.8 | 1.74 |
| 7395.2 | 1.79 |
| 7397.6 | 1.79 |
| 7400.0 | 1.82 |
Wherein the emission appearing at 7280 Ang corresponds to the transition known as [N II]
